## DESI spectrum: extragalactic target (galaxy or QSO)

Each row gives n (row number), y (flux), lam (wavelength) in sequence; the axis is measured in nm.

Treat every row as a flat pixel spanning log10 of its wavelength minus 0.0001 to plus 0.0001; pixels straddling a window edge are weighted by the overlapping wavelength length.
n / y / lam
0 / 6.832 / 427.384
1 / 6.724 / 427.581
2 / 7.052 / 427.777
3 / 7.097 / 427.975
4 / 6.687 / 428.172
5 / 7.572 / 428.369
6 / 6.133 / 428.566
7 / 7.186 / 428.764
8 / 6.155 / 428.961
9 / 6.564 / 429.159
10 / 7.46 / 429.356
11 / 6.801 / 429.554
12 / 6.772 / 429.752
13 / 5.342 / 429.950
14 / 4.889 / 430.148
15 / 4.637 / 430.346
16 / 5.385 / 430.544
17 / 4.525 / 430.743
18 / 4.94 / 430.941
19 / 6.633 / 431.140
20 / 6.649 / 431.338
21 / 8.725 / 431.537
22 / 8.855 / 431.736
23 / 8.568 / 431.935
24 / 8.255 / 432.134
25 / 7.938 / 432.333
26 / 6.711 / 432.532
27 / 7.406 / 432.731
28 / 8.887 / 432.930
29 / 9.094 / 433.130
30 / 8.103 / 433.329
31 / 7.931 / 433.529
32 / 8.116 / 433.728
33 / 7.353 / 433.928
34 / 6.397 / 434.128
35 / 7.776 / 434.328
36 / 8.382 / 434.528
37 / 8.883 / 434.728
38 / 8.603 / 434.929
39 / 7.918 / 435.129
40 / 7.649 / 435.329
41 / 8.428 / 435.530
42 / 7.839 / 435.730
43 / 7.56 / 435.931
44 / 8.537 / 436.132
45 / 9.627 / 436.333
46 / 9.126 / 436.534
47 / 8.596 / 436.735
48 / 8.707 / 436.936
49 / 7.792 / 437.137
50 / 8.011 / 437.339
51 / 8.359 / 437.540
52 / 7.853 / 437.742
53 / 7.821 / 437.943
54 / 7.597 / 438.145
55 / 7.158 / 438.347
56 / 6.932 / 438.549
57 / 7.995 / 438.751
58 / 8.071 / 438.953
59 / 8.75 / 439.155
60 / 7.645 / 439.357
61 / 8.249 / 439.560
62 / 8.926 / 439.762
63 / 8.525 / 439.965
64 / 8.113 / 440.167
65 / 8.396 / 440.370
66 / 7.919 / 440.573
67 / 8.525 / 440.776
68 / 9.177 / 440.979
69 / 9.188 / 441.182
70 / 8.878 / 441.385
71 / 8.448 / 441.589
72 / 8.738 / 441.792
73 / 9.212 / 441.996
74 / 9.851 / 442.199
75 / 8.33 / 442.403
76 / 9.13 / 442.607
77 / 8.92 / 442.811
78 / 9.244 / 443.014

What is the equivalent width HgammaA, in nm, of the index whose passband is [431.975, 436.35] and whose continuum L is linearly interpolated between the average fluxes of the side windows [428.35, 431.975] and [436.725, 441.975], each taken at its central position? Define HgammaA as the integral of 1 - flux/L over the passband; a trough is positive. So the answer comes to -0.487 nm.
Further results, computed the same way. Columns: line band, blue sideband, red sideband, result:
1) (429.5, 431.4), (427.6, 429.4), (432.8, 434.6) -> 0.44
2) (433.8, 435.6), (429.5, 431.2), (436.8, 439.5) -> -0.28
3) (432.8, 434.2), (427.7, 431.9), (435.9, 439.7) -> -0.14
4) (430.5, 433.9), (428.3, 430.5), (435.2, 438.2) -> -0.21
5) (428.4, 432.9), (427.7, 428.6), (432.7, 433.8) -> 0.54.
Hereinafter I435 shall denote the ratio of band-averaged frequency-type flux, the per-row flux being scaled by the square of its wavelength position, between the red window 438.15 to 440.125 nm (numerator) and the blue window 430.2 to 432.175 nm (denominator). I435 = 1.25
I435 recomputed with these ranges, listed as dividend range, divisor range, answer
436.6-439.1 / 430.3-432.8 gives 1.18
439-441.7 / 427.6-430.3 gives 1.37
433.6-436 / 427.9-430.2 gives 1.23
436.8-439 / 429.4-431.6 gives 1.37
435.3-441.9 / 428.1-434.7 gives 1.21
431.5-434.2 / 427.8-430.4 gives 1.27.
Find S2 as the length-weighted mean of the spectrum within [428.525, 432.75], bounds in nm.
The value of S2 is 6.65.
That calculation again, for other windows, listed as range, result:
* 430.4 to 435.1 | 7.55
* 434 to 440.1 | 8.12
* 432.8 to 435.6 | 8.1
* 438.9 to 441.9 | 8.51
